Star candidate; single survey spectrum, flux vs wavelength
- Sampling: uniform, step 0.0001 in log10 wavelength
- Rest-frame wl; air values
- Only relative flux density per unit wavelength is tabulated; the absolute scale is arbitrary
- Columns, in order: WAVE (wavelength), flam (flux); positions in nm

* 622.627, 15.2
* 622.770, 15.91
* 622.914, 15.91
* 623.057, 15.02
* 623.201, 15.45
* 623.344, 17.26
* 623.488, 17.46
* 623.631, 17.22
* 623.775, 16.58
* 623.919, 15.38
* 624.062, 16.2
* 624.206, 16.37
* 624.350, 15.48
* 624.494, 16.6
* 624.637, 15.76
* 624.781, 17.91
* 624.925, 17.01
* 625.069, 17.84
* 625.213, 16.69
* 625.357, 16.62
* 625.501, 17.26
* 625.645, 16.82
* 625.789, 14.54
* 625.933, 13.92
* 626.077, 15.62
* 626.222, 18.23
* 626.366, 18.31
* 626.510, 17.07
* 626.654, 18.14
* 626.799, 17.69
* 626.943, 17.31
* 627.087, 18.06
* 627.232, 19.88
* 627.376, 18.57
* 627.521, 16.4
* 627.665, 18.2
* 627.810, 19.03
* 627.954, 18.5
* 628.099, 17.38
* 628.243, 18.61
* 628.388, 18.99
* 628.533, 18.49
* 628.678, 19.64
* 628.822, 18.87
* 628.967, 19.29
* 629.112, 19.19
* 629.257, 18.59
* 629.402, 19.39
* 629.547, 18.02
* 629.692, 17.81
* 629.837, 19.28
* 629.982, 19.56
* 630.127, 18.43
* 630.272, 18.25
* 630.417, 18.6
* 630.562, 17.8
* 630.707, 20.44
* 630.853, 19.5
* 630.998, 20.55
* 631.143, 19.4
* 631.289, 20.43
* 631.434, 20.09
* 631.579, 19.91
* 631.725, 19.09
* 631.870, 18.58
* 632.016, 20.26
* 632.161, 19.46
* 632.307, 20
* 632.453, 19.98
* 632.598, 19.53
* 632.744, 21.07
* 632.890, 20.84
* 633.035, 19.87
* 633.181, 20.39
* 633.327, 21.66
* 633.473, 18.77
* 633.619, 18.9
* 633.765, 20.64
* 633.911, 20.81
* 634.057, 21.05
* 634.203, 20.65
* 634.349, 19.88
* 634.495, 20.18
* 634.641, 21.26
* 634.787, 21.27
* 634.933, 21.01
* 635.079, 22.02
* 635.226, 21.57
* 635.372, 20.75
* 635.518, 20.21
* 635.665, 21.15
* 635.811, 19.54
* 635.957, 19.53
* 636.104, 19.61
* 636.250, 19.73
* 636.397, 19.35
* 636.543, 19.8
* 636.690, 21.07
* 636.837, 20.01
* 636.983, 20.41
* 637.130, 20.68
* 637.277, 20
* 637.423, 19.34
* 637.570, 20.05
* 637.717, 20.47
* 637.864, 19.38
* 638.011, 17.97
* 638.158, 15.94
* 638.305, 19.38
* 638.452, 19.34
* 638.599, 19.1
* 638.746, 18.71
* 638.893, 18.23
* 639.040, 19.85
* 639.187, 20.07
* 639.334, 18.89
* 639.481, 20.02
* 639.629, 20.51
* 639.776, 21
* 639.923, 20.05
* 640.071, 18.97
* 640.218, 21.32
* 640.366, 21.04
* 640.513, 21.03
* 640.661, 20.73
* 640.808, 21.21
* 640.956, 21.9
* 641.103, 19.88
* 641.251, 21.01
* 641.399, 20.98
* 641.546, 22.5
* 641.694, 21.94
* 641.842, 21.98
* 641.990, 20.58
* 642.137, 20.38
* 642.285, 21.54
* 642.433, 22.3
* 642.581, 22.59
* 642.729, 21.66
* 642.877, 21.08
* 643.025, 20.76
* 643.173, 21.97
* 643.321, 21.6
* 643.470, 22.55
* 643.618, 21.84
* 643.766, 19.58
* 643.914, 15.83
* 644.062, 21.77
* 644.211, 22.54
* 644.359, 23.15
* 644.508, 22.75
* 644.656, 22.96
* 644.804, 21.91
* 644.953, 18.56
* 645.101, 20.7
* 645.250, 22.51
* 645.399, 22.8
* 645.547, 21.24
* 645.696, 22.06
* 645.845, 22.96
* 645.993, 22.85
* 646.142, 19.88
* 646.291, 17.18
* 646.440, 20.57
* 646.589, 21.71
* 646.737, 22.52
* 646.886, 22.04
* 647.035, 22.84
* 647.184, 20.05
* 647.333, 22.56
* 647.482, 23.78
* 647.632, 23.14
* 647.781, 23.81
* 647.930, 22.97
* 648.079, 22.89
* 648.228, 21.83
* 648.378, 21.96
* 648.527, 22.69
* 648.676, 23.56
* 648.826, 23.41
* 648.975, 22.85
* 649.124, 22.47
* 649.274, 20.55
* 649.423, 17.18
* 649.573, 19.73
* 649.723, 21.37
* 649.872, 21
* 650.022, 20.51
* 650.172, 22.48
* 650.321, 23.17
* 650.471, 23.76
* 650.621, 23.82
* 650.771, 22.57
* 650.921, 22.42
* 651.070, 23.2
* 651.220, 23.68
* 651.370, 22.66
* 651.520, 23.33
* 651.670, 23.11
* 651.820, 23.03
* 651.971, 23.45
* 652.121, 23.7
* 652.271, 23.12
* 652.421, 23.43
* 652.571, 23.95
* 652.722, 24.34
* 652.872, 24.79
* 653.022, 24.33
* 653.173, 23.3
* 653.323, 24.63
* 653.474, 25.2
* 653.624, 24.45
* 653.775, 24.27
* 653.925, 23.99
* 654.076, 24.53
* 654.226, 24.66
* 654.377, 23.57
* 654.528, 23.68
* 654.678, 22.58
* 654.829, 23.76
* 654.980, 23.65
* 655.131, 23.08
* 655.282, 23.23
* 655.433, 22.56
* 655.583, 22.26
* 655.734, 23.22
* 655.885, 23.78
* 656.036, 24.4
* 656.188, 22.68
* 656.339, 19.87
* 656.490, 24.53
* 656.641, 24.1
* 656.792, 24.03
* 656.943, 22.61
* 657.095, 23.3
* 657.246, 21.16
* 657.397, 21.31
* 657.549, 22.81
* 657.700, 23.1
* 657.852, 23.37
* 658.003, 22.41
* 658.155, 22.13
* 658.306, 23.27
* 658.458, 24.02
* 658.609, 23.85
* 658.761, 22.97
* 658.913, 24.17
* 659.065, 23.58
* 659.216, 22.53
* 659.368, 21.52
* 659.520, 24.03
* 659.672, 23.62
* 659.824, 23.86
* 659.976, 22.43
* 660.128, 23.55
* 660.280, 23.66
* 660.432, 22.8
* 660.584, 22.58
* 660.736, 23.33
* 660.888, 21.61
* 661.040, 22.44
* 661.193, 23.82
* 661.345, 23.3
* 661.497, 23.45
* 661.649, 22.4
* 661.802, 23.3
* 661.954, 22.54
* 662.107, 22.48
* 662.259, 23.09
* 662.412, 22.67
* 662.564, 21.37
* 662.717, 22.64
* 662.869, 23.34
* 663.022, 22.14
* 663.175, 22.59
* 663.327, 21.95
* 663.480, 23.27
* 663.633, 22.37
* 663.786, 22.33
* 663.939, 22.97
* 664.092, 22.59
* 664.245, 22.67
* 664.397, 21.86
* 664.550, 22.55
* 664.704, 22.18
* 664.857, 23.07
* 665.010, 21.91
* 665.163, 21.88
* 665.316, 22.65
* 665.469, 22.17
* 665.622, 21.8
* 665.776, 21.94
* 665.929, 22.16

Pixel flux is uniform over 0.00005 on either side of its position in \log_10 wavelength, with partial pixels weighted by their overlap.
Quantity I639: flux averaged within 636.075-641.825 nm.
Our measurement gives 20.1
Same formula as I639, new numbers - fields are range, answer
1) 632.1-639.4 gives 20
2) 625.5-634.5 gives 18.9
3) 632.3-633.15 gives 20.2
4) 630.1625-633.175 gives 19.7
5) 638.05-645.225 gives 20.7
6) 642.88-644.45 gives 21.2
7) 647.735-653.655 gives 22.9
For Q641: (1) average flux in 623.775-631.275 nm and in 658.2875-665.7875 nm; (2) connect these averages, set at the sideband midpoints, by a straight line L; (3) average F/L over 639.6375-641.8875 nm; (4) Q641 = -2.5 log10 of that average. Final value -0.07 mag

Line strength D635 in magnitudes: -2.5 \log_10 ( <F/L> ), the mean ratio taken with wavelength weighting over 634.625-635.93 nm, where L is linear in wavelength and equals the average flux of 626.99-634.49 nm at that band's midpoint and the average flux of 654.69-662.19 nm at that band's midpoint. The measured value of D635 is -0.05 mag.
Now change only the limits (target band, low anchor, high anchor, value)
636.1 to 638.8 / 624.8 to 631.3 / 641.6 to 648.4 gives 0.03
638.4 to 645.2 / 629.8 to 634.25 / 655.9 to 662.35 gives 0.01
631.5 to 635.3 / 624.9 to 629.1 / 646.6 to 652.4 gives -0.07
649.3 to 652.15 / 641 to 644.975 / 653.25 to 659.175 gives 0.01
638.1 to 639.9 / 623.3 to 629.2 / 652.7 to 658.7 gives 0.04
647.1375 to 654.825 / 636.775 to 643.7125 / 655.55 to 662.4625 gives -0.05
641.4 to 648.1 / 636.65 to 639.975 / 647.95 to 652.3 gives -0.03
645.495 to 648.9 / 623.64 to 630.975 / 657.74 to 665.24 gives -0.07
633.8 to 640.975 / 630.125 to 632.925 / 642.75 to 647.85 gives 0.02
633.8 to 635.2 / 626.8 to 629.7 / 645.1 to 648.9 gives -0.06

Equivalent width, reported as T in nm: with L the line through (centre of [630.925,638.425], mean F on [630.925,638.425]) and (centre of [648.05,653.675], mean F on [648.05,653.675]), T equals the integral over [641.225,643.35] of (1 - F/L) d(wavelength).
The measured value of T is -0.017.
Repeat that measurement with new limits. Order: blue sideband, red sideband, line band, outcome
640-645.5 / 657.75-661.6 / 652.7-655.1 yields -0.168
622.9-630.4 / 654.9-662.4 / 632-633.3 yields -0.116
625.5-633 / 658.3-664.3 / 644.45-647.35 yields -0.088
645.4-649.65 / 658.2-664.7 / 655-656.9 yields -0.057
